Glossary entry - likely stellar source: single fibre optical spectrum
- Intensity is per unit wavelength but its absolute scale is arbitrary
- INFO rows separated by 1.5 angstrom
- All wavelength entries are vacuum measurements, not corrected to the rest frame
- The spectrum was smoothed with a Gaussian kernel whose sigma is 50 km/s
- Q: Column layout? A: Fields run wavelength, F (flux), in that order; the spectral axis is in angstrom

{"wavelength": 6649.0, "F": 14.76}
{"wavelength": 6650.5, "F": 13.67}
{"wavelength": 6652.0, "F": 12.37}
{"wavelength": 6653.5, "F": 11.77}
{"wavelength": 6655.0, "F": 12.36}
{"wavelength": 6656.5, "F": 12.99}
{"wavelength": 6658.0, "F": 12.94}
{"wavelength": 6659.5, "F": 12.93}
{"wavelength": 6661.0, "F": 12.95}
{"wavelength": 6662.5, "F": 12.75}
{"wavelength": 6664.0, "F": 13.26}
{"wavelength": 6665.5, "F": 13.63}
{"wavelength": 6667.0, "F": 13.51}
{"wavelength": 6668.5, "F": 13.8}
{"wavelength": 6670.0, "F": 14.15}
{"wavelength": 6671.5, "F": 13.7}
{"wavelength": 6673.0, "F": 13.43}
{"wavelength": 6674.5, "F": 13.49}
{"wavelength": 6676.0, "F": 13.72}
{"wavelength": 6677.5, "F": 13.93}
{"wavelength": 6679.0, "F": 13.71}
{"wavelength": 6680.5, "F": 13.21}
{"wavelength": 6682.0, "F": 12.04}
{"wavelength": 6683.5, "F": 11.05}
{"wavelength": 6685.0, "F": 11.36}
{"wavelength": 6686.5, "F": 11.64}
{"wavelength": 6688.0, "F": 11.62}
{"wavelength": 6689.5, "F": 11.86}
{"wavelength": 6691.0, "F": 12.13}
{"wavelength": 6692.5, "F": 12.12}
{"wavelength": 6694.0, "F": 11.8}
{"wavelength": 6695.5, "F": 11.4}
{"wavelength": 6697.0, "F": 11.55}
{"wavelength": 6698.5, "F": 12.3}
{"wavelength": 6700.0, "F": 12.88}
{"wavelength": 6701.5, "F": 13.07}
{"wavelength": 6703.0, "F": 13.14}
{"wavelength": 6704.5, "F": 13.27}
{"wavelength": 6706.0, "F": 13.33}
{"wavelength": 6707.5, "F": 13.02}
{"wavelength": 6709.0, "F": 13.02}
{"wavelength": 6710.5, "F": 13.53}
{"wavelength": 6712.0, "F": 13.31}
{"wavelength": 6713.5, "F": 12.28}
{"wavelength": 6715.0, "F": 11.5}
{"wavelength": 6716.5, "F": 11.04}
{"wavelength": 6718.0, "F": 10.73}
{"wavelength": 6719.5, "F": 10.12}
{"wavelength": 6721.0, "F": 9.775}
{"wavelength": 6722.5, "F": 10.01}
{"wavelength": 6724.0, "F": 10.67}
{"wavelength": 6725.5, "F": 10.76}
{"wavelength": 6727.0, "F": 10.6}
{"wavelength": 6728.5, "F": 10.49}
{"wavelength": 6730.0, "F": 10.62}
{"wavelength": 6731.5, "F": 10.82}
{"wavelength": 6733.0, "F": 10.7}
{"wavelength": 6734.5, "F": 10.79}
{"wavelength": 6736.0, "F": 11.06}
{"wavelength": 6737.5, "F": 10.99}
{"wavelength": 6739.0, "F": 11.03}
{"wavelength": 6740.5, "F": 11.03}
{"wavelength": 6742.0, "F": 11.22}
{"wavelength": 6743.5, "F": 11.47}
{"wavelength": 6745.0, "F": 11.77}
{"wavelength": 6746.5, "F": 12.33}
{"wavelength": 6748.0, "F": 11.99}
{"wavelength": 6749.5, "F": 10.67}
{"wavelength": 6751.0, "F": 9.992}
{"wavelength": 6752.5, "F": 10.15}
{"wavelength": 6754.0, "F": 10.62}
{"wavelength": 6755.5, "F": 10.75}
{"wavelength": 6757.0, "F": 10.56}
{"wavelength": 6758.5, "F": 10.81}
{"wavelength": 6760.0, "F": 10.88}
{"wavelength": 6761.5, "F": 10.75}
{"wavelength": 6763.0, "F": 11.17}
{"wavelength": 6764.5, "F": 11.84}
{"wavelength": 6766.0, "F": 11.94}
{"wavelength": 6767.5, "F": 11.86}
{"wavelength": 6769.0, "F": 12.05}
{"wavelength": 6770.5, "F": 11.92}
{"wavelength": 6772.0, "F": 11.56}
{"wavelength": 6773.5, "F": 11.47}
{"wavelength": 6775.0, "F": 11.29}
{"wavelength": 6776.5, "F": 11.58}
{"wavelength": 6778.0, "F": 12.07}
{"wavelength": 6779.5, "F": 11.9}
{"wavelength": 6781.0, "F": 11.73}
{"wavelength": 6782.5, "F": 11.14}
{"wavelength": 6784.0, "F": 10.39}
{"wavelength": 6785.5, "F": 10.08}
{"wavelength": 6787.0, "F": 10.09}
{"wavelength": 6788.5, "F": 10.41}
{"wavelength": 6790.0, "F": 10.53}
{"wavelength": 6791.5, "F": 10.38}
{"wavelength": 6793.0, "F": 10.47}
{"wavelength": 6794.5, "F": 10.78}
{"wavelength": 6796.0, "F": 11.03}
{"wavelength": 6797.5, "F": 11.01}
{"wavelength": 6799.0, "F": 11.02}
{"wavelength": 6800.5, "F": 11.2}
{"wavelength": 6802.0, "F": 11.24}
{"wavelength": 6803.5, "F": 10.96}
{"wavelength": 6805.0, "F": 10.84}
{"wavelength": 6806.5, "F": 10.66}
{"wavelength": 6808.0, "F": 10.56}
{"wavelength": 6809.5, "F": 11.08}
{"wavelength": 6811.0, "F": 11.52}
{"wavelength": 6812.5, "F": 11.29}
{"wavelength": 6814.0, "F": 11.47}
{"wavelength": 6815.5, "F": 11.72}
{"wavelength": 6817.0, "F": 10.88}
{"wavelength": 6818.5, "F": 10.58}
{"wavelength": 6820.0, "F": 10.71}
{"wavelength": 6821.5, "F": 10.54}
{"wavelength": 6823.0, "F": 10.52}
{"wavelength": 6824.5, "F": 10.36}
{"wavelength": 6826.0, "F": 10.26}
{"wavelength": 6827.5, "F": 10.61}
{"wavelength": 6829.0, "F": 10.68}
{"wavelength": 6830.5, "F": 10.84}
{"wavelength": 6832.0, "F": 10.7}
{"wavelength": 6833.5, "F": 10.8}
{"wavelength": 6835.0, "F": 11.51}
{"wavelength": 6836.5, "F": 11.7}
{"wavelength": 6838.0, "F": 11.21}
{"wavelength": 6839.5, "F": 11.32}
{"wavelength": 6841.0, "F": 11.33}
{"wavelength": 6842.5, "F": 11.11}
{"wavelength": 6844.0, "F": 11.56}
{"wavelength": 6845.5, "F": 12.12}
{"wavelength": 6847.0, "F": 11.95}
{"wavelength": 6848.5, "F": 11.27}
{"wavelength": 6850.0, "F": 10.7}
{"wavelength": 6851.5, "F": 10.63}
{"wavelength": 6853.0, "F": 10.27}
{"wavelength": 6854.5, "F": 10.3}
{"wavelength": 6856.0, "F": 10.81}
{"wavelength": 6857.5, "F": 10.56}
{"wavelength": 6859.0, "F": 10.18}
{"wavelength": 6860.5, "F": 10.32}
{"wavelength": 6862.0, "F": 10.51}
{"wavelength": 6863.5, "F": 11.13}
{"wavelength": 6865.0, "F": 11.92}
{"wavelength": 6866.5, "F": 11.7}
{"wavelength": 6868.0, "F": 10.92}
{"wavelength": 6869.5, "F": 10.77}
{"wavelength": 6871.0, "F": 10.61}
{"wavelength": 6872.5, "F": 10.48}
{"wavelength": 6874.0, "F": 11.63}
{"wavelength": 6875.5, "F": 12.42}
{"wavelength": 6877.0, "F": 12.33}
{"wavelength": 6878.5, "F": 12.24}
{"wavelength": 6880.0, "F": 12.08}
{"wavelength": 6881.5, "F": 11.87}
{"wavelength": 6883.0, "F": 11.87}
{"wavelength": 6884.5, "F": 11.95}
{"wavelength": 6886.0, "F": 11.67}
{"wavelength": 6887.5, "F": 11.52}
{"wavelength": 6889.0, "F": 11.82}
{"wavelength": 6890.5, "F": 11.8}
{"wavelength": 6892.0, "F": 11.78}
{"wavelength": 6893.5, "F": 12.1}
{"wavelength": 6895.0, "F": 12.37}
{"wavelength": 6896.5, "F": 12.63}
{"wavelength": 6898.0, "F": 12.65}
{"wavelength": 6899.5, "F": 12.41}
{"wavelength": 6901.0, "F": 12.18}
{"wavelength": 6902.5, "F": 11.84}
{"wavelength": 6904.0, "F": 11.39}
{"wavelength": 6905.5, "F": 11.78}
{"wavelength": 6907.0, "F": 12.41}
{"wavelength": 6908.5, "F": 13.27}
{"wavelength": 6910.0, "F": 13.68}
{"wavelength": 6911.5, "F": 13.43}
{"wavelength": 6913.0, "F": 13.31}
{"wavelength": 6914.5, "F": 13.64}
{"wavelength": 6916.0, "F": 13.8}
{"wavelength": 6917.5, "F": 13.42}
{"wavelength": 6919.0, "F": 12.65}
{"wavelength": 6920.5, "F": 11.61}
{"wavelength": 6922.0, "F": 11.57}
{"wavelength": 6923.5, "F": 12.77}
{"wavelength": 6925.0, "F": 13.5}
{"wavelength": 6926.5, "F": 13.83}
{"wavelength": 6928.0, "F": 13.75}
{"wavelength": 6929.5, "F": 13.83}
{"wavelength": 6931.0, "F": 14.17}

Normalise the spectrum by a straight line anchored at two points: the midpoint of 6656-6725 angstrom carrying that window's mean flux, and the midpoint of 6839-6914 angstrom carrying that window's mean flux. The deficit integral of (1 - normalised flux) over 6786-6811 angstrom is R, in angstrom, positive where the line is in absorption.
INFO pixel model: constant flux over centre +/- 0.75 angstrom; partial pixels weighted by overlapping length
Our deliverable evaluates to 2.5 angstrom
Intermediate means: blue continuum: 12.5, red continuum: 11.7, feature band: 10.8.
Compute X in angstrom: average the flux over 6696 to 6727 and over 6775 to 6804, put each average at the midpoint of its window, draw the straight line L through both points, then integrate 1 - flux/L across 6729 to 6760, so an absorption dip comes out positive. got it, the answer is 1.5 angstrom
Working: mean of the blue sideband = 11.9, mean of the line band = 11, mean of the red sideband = 11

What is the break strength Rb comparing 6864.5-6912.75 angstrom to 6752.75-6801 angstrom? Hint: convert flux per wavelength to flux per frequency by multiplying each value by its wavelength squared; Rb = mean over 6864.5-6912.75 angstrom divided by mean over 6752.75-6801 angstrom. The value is 1.12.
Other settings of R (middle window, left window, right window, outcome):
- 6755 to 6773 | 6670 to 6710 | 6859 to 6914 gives 1.47 angstrom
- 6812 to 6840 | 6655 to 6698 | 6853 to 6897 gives 1.97 angstrom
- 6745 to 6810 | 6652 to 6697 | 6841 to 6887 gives 4.64 angstrom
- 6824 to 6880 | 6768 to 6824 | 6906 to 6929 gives 4.21 angstrom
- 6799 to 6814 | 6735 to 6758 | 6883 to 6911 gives 0.57 angstrom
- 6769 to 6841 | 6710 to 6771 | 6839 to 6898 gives 1.68 angstrom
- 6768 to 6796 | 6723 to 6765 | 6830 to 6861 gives -0.36 angstrom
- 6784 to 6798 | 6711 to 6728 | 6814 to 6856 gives 0.60 angstrom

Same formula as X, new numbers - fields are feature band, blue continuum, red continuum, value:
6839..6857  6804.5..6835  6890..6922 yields 0.5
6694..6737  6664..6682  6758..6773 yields 3.4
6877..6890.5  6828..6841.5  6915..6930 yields 0.3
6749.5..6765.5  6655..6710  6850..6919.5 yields 2.1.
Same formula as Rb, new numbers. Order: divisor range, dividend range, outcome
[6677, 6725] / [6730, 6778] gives 0.94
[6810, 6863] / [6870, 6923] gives 1.14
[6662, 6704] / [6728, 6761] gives 0.88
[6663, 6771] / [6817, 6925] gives 1.03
